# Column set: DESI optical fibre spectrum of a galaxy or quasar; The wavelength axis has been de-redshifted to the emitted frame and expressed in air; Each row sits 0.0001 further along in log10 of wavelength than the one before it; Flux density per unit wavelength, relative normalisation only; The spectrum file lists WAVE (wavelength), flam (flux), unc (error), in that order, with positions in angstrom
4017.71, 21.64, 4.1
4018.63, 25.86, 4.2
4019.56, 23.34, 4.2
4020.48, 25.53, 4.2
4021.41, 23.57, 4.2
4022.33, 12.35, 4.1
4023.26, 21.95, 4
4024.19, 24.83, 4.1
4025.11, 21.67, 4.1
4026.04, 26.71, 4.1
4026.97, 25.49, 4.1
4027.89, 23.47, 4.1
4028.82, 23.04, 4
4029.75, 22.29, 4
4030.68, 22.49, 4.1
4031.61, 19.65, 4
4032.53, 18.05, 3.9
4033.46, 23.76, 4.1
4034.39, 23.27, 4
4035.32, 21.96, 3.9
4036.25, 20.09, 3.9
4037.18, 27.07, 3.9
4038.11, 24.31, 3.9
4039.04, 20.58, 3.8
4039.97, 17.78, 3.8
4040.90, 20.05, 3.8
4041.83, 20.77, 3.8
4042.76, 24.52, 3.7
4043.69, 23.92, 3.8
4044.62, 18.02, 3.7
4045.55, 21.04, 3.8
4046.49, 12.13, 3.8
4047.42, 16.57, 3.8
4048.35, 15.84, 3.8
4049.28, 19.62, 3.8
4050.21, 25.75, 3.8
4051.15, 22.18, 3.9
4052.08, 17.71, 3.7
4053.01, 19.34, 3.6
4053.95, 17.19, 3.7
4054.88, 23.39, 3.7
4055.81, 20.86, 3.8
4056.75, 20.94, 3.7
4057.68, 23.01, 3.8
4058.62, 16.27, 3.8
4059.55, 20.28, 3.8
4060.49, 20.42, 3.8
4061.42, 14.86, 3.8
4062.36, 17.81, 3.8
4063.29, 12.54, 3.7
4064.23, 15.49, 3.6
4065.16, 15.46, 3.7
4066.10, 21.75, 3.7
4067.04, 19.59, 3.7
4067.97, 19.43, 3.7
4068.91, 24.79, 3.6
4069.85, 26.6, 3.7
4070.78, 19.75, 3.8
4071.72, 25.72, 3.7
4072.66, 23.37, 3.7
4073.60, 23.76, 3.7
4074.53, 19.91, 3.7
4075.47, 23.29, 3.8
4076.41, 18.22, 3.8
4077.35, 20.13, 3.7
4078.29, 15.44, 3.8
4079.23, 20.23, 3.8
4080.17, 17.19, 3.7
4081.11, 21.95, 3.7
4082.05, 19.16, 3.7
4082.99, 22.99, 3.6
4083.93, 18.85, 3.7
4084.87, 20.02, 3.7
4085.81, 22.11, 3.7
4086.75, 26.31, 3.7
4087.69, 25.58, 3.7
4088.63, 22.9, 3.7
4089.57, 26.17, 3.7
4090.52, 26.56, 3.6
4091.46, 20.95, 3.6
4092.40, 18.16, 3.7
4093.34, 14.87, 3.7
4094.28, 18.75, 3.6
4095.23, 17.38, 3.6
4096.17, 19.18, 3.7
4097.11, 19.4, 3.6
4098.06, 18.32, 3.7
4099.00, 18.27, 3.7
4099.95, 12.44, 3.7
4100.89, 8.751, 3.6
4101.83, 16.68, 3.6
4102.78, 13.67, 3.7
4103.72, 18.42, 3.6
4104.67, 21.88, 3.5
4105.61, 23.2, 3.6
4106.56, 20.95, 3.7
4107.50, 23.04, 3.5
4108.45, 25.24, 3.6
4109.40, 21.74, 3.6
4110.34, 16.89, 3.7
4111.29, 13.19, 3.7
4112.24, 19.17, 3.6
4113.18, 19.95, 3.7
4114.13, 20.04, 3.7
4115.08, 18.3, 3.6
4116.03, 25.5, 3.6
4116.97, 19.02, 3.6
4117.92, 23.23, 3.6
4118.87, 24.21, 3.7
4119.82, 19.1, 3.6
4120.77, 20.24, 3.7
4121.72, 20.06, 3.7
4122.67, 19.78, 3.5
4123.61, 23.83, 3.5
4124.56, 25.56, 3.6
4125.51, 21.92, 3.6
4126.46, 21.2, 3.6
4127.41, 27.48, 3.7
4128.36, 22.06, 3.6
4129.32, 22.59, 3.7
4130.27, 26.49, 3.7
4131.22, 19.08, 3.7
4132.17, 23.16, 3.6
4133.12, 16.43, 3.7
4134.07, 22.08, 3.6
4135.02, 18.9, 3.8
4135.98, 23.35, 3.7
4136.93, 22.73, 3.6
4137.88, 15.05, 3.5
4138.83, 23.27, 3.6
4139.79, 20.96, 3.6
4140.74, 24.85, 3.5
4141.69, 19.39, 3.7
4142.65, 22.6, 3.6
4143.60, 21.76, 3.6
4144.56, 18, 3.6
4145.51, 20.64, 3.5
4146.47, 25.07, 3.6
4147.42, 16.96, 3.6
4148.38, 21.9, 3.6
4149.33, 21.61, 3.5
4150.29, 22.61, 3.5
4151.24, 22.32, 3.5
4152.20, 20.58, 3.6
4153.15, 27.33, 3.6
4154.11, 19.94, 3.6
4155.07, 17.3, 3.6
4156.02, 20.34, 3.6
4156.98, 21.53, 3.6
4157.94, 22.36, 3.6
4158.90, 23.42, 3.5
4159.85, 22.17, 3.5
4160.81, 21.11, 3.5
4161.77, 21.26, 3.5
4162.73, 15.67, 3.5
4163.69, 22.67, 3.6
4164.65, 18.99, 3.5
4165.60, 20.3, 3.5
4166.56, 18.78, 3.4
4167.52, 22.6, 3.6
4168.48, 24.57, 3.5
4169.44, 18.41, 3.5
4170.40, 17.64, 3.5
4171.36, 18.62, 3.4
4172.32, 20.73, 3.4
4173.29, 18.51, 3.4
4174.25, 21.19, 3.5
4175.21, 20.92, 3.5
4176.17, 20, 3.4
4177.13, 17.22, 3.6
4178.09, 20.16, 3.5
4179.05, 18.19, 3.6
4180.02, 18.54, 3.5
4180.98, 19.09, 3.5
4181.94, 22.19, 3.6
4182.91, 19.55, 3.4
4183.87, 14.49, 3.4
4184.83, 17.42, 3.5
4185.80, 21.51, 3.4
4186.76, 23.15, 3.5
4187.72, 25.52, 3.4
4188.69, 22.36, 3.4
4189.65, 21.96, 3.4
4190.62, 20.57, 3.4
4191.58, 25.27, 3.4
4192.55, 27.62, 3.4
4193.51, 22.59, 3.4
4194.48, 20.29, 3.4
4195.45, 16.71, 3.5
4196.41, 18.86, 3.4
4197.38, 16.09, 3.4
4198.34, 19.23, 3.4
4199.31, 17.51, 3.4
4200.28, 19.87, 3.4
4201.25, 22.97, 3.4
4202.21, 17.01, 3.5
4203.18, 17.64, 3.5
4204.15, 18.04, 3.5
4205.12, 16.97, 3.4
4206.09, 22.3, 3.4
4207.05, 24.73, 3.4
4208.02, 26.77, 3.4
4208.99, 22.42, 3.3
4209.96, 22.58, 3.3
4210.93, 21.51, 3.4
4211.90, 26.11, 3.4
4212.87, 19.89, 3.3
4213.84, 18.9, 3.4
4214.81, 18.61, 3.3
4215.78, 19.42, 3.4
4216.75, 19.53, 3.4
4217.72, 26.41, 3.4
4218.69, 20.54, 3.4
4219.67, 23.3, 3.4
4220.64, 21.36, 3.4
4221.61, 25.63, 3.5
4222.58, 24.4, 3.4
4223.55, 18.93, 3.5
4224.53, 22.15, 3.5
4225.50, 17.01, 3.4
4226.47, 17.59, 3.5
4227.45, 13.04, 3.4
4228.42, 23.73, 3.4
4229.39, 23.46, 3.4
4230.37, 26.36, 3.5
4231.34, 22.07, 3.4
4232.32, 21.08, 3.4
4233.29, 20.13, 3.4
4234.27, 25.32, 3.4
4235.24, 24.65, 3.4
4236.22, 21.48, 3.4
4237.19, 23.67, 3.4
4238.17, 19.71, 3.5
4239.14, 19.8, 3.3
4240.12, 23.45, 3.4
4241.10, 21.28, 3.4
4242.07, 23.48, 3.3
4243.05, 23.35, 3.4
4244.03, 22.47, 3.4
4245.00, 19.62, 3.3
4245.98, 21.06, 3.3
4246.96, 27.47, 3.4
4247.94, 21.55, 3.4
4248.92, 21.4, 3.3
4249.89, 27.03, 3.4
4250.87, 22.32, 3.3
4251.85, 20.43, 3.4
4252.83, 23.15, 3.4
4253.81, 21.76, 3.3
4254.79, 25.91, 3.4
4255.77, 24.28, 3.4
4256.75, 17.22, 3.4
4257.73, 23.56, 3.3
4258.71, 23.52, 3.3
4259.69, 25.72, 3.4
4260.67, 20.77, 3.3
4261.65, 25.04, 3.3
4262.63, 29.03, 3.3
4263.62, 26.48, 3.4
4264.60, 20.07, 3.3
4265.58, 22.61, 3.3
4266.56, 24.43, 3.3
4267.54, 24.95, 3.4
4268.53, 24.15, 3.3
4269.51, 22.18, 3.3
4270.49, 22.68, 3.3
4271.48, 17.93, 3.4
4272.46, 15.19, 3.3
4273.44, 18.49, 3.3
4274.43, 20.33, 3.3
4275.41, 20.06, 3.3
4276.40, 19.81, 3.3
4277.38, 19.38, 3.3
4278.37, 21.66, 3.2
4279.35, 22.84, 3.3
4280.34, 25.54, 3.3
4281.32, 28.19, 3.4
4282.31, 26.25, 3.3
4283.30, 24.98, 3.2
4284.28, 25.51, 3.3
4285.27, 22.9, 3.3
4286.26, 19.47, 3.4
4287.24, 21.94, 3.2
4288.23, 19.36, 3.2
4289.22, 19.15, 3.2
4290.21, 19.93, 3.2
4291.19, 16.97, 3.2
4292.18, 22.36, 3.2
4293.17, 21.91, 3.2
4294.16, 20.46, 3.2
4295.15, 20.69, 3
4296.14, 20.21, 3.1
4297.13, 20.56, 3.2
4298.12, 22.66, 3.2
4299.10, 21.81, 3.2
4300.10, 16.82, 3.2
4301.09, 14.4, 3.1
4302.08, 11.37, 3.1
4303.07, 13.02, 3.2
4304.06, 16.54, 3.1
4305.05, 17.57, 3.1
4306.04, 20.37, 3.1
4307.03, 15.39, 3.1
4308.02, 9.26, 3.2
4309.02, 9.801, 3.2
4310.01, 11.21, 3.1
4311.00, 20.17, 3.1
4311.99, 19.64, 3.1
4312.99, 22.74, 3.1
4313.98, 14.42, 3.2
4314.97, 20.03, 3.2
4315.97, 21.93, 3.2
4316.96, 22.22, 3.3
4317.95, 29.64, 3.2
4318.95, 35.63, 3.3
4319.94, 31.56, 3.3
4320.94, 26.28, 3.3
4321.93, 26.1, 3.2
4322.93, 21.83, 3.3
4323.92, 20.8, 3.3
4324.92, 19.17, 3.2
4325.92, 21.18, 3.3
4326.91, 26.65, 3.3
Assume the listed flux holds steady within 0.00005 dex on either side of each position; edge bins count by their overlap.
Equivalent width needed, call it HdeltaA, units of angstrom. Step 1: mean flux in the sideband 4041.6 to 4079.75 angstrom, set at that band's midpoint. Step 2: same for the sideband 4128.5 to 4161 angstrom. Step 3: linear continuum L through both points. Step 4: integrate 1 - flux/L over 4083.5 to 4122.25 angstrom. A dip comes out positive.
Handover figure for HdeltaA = 1.3 angstrom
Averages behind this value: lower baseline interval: 19.9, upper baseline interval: 21.4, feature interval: 20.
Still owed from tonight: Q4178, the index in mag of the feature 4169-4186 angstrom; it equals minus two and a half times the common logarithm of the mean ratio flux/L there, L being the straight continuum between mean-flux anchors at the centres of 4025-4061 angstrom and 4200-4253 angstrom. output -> 0.13 mag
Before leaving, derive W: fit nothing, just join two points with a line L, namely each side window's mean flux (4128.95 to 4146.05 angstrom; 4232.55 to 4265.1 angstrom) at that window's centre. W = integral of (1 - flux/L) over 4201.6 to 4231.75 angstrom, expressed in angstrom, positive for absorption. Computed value 1.57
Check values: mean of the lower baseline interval 21.2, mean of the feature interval 21.2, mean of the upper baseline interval 22.9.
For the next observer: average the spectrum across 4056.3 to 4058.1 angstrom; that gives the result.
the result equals 22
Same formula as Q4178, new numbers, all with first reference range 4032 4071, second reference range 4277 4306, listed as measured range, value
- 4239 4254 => -0.107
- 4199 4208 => 0.015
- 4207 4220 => -0.088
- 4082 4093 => -0.120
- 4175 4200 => 0.004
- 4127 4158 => -0.065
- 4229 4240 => -0.108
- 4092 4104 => 0.223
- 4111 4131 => -0.072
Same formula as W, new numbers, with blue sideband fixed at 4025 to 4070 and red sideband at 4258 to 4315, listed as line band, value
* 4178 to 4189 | 0.16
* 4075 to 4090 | -0.55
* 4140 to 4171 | -0.92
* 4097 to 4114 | 1.73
